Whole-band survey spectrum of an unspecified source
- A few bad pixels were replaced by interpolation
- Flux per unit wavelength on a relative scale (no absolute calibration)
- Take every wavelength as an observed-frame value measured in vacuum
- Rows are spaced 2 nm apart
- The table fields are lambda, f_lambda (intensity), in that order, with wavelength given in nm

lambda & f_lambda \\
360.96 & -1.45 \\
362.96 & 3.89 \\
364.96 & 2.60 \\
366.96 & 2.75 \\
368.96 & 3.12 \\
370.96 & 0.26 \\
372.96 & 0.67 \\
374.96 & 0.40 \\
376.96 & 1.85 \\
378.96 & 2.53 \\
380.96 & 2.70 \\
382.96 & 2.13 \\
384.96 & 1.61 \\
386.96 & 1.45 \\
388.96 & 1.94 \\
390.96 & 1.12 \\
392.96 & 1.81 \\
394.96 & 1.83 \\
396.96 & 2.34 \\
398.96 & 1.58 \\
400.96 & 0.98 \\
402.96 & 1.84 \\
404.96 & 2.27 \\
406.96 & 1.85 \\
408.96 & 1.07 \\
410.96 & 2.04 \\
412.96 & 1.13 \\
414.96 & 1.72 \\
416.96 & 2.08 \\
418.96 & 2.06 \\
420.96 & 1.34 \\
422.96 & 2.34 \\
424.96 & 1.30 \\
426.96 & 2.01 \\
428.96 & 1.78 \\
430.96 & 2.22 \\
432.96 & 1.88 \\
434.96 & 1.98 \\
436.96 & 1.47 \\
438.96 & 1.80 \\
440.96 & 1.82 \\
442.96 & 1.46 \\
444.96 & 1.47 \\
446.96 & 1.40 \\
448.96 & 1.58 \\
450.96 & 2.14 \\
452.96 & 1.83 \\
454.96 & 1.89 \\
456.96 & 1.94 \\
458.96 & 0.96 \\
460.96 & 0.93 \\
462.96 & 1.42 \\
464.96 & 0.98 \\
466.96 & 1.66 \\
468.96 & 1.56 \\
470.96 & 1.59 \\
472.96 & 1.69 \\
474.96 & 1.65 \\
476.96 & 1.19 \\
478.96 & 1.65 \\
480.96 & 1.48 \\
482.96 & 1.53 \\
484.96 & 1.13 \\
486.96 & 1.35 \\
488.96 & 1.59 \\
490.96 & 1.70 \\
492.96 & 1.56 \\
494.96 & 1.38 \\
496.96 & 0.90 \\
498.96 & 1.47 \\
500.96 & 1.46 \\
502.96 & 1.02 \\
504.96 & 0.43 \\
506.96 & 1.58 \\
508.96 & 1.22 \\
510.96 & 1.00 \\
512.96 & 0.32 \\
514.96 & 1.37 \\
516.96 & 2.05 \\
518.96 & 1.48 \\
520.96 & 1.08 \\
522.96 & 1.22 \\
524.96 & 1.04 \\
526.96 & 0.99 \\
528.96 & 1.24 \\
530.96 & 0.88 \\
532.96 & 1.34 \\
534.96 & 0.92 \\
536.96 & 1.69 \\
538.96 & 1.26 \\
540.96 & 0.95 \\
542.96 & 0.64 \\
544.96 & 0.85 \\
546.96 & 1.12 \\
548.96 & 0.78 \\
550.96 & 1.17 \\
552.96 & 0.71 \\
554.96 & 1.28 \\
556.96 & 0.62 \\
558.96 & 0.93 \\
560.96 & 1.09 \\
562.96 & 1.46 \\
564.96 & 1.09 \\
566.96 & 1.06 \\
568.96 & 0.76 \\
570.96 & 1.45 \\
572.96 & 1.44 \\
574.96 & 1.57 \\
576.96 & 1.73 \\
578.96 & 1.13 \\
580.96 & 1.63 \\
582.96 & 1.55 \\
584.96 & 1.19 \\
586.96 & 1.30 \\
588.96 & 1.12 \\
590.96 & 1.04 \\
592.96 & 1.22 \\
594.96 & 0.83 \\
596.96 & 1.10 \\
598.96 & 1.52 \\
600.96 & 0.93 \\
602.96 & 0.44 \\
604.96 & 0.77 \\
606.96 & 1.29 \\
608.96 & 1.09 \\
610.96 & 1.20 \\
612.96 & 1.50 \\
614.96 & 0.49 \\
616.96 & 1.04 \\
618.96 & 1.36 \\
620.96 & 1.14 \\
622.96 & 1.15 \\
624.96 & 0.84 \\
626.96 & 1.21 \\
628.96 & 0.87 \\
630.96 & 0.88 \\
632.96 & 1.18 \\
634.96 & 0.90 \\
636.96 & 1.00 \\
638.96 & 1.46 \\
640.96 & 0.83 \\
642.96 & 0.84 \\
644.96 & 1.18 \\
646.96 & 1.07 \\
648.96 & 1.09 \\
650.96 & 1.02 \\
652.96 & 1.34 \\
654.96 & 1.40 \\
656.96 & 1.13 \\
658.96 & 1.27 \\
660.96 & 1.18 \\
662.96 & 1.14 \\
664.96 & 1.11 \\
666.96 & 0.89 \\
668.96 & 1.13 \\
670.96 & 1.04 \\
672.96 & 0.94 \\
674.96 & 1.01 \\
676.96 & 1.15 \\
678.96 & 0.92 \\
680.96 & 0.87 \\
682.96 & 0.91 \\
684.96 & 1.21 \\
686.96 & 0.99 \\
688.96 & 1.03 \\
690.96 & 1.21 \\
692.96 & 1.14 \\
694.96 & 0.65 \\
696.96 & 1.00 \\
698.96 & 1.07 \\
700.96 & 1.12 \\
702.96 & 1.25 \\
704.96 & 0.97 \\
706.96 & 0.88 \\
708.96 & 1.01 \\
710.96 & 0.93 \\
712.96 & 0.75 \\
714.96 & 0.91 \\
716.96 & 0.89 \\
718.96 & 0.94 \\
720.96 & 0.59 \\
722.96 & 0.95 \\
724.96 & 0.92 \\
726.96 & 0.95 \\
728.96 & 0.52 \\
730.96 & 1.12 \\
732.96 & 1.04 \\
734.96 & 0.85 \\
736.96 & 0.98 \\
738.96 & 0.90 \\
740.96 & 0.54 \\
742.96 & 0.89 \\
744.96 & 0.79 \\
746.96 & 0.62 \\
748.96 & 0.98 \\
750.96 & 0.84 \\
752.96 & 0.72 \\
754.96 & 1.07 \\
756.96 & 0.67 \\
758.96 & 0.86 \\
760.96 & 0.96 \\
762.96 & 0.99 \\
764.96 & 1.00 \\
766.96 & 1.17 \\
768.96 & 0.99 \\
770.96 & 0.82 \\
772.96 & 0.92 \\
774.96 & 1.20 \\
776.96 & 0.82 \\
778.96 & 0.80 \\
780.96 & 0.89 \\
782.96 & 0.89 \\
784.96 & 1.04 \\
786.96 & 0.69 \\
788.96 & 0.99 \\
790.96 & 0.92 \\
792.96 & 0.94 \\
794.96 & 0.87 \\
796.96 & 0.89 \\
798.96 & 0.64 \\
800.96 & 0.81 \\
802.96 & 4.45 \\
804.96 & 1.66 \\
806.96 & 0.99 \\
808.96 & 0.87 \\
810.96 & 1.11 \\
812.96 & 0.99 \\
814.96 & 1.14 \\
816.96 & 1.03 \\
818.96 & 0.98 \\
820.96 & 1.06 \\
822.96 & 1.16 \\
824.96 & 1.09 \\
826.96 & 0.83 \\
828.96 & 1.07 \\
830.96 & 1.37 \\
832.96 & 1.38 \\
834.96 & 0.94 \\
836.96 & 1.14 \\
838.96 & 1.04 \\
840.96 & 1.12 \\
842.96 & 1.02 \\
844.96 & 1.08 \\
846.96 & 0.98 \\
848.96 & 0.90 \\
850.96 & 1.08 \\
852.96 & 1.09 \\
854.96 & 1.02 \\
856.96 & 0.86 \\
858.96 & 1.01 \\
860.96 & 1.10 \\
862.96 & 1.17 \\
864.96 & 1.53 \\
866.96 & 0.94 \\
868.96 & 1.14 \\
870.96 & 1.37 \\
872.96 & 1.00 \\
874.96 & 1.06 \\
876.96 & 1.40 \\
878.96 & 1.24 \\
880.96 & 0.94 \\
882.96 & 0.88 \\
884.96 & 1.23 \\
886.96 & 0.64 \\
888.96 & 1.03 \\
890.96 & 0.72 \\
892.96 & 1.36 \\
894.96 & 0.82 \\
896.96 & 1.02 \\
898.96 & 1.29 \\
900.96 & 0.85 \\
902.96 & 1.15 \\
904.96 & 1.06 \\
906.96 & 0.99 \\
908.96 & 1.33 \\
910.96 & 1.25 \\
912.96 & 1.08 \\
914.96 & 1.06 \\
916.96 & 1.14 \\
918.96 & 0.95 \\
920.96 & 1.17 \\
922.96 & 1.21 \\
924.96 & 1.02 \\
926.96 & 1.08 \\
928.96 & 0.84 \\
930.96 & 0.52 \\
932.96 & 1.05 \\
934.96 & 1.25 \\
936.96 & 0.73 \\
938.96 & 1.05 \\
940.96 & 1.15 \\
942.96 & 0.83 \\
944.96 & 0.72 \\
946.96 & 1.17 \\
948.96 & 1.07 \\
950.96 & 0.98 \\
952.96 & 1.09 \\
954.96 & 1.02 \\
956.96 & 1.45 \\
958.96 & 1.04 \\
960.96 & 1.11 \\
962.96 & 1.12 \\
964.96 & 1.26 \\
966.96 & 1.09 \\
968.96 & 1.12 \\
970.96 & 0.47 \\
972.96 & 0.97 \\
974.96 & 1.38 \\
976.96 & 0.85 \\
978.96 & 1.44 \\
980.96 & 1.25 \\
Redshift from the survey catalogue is 1.155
